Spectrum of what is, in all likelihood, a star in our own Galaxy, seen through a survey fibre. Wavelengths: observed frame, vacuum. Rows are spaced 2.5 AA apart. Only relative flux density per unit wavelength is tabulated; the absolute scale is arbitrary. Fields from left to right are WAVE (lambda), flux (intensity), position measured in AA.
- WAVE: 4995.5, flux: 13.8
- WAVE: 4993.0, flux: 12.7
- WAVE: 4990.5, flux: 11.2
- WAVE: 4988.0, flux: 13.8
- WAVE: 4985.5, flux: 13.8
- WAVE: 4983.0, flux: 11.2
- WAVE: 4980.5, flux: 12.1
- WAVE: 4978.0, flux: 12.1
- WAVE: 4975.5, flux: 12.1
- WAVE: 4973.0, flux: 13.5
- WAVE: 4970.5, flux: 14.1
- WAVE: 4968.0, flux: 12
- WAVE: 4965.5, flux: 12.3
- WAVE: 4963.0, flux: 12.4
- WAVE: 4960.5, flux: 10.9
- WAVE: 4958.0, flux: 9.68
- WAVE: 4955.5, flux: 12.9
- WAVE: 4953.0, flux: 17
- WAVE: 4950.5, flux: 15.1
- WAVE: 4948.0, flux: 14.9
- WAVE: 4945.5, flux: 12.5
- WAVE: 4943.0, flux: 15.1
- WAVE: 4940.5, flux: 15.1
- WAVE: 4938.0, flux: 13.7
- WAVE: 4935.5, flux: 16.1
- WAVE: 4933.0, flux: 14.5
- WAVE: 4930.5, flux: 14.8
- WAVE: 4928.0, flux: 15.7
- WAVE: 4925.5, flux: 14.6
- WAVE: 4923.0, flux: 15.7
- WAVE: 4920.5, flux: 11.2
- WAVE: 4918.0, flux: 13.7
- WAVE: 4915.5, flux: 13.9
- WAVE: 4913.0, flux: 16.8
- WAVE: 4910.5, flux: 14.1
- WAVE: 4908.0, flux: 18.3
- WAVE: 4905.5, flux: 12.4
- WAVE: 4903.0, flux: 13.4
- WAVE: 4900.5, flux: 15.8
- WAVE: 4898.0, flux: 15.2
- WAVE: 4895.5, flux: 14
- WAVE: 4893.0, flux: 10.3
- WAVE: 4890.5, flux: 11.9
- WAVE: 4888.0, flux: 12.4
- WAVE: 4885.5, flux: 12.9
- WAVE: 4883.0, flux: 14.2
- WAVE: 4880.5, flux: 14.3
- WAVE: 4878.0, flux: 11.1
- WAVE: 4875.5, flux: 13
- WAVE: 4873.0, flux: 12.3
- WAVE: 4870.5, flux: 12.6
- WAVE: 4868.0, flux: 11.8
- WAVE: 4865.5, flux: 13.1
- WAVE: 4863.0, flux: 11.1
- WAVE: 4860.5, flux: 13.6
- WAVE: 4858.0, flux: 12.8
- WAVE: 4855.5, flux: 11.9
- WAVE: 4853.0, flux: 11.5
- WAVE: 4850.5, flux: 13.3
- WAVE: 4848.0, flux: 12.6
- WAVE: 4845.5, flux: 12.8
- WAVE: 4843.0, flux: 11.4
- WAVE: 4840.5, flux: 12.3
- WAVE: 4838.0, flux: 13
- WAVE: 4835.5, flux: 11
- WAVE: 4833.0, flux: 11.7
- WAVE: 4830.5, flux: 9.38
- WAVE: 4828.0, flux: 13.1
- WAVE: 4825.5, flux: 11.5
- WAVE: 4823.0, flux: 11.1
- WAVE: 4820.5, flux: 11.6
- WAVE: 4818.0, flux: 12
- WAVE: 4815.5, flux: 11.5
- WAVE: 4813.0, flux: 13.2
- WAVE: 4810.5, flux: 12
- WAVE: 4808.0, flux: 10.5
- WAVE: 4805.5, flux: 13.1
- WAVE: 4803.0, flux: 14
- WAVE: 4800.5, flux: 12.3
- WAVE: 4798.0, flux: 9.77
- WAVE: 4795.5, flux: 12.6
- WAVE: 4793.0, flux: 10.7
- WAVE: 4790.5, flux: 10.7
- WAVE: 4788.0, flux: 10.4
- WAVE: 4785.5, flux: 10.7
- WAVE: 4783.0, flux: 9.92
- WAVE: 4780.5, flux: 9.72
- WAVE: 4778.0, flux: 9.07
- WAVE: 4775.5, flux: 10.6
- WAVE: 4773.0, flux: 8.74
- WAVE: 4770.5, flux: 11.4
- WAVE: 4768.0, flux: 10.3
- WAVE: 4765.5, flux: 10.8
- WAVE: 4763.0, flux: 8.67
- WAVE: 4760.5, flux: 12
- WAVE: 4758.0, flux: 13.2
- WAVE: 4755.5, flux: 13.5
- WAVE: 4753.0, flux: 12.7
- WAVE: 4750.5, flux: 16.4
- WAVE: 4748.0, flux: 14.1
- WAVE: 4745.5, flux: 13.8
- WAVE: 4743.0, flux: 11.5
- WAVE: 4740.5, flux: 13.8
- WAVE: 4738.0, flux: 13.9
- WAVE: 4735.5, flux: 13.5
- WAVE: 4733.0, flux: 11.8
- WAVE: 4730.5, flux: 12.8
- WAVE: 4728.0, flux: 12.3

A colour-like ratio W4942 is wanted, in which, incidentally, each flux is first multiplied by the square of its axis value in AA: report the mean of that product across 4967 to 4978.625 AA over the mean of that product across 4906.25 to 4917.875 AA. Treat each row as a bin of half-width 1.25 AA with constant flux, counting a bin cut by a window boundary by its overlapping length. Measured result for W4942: 0.9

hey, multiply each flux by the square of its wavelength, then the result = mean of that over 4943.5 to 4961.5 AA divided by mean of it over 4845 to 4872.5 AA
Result 1.12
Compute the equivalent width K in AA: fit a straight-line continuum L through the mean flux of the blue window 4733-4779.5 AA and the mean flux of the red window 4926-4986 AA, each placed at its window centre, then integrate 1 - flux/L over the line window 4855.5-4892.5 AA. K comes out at 1.0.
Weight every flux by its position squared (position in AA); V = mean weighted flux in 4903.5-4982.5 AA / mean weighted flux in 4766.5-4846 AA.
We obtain 1.29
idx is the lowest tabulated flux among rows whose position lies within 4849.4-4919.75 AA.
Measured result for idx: 10.3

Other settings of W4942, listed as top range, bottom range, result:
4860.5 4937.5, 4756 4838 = 1.28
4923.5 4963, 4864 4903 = 1.11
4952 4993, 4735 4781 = 1.14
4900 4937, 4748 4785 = 1.39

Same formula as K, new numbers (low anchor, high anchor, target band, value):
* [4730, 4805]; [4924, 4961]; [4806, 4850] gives 2.7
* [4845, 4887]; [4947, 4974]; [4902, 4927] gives -3.0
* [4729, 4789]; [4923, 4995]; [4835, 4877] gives 0.8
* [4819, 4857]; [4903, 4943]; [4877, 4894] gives 1.2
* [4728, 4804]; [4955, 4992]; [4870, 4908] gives -3.7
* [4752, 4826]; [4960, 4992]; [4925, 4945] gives -4.4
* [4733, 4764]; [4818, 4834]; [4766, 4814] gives 4.5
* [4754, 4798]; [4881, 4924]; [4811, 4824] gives -0.1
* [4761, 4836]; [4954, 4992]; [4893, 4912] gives -4.3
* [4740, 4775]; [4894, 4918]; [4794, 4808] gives 0.8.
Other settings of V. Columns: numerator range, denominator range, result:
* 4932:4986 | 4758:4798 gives 1.37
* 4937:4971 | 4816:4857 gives 1.18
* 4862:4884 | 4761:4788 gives 1.31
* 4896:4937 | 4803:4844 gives 1.29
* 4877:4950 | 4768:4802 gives 1.41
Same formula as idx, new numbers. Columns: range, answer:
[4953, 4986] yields 9.68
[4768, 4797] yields 8.74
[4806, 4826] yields 10.5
